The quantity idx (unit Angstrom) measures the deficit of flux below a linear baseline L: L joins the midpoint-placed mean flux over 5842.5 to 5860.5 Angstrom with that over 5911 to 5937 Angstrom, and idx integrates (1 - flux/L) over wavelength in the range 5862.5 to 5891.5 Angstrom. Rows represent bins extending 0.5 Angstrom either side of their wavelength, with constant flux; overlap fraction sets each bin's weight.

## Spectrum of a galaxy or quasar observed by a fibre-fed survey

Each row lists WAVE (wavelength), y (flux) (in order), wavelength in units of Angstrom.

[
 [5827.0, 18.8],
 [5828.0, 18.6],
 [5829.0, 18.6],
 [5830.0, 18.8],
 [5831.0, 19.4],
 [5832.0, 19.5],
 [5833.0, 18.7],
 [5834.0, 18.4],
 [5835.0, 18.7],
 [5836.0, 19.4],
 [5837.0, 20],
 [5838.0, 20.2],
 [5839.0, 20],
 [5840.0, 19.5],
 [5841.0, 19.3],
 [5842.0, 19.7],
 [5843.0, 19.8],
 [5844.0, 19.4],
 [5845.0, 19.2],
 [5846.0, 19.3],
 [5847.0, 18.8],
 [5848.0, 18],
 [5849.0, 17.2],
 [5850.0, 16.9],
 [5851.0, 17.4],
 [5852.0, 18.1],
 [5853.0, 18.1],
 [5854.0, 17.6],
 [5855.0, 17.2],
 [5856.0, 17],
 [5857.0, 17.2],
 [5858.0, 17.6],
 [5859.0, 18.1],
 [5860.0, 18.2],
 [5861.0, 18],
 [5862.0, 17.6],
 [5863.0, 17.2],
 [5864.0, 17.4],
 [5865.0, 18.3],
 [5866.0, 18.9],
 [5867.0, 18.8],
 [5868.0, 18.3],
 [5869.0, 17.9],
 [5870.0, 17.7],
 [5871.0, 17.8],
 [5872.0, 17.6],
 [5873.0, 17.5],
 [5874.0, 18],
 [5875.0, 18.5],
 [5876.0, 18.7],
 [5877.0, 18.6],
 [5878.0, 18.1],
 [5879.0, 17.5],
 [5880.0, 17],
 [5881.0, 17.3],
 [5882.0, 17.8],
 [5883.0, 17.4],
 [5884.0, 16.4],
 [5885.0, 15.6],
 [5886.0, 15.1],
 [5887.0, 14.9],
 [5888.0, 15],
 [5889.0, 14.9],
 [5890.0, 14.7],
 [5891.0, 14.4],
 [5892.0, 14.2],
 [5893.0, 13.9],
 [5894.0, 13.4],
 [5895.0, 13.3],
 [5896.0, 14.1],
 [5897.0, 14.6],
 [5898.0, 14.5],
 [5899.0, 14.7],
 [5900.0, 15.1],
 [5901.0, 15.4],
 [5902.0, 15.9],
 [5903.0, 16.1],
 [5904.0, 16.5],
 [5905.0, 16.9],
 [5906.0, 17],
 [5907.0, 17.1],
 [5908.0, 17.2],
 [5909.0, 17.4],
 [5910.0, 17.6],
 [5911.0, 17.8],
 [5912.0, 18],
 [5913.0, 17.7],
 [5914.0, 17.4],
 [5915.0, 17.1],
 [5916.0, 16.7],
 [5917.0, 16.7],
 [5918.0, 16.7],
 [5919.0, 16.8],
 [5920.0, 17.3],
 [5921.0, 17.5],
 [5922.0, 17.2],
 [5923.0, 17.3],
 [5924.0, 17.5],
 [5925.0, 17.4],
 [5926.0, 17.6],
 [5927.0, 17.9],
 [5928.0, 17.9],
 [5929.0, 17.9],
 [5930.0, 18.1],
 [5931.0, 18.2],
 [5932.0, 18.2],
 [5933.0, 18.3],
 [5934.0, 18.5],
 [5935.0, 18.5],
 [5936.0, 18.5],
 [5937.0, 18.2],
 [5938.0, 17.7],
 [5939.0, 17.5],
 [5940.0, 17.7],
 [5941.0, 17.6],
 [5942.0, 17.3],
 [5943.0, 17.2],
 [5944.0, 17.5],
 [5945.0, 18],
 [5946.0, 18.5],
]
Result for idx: 1.2 Angstrom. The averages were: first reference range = 18.1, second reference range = 17.6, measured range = 17.1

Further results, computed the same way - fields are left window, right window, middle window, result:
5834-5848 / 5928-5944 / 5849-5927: 7.6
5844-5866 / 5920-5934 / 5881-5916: 3.8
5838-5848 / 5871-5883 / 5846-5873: 1.2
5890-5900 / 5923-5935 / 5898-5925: -1.4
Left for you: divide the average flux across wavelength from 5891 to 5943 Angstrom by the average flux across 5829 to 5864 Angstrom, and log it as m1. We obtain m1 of 0.91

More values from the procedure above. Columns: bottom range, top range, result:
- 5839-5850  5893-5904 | 0.78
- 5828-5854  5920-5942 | 0.95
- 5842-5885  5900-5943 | 0.97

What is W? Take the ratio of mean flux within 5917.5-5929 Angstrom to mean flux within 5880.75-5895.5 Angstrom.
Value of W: 1.15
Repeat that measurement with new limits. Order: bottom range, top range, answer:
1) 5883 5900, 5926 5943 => 1.22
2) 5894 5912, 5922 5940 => 1.12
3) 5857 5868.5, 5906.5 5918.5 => 0.96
